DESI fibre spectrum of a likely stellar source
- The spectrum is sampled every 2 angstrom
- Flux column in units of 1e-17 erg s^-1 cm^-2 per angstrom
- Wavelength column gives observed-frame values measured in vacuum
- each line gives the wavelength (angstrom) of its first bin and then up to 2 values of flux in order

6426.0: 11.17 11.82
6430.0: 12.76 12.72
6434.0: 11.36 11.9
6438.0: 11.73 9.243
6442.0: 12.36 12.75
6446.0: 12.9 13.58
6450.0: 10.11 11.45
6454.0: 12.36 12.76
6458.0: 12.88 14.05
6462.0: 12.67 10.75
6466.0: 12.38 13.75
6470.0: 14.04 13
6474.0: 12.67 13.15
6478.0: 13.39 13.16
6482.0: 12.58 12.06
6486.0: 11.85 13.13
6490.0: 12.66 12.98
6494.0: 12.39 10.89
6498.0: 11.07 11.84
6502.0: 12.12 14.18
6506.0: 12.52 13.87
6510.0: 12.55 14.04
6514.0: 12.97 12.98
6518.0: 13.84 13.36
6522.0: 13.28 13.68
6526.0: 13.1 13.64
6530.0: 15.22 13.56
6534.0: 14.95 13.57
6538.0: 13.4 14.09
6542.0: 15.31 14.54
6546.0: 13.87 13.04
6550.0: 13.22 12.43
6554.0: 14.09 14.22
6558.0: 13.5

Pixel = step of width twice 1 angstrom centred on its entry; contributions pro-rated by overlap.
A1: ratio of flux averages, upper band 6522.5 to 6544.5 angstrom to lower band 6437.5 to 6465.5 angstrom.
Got 1.16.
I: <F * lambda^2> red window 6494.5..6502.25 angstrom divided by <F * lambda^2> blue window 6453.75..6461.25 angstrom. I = 0.9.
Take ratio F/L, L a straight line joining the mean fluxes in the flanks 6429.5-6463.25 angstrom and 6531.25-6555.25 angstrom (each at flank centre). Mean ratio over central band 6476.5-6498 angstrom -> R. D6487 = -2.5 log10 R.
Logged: 0.04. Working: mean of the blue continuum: 12.2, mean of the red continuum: 13.8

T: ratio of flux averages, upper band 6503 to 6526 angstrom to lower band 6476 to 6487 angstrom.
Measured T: 1.06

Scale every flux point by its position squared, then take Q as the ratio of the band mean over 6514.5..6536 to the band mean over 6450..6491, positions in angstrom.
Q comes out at 1.1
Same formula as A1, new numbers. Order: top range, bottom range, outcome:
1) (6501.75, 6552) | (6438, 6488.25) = 1.09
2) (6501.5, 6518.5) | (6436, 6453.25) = 1.12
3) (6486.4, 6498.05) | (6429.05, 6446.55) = 1.03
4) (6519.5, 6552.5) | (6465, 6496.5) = 1.08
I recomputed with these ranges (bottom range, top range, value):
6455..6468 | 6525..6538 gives 1.13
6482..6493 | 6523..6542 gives 1.13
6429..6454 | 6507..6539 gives 1.17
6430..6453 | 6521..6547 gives 1.22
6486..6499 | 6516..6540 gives 1.14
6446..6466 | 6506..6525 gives 1.10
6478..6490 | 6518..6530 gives 1.09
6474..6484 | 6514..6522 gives 1.04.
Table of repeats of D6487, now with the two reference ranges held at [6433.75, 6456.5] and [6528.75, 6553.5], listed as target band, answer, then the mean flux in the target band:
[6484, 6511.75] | 0.04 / 12.5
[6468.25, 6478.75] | -0.07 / 13.3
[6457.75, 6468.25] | -0.04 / 12.7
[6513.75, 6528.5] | 0.01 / 13.4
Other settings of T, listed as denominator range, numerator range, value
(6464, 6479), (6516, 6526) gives 1.03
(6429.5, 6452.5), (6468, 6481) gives 1.12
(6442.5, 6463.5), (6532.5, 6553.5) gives 1.11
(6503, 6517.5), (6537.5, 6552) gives 1.04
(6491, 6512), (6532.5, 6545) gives 1.14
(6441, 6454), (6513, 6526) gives 1.09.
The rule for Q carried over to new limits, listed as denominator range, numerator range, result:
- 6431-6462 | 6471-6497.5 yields 1.05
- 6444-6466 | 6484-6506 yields 1.01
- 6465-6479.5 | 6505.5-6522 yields 1.02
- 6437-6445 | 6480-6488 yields 1.09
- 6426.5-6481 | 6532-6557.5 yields 1.15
